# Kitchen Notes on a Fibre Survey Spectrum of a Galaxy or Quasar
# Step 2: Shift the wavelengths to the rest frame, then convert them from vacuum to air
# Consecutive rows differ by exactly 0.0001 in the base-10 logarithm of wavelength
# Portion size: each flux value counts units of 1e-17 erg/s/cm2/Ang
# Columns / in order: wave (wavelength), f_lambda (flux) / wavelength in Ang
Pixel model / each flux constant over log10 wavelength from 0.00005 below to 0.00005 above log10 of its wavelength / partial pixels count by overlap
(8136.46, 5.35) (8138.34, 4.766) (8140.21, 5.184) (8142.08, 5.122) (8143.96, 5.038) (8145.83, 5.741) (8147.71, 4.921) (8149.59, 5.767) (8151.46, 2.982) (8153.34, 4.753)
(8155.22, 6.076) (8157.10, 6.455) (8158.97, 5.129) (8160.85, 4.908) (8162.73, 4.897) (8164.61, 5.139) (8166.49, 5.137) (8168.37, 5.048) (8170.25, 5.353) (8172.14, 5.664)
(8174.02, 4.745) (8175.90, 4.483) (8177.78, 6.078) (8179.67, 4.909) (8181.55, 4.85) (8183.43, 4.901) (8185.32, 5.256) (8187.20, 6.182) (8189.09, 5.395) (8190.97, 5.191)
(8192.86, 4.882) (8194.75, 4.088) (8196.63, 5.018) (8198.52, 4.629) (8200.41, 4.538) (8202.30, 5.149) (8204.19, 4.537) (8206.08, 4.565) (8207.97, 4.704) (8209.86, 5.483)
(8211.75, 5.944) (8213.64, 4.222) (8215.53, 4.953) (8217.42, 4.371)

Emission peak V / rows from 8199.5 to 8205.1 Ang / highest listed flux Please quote 5.149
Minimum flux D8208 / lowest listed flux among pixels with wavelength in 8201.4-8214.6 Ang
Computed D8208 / 4.222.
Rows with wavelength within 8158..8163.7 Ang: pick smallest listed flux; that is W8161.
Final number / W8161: 4.897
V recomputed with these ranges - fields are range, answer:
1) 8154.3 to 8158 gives 6.455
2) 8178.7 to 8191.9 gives 6.182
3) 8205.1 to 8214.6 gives 5.944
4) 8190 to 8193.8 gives 5.191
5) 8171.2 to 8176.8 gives 5.664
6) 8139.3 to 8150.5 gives 5.767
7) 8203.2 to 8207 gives 4.565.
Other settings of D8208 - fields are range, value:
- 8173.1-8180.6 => 4.483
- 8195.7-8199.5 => 4.629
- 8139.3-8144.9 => 5.038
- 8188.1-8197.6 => 4.088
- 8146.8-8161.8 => 2.982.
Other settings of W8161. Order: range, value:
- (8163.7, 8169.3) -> 5.048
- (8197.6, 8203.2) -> 4.538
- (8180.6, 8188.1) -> 4.85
